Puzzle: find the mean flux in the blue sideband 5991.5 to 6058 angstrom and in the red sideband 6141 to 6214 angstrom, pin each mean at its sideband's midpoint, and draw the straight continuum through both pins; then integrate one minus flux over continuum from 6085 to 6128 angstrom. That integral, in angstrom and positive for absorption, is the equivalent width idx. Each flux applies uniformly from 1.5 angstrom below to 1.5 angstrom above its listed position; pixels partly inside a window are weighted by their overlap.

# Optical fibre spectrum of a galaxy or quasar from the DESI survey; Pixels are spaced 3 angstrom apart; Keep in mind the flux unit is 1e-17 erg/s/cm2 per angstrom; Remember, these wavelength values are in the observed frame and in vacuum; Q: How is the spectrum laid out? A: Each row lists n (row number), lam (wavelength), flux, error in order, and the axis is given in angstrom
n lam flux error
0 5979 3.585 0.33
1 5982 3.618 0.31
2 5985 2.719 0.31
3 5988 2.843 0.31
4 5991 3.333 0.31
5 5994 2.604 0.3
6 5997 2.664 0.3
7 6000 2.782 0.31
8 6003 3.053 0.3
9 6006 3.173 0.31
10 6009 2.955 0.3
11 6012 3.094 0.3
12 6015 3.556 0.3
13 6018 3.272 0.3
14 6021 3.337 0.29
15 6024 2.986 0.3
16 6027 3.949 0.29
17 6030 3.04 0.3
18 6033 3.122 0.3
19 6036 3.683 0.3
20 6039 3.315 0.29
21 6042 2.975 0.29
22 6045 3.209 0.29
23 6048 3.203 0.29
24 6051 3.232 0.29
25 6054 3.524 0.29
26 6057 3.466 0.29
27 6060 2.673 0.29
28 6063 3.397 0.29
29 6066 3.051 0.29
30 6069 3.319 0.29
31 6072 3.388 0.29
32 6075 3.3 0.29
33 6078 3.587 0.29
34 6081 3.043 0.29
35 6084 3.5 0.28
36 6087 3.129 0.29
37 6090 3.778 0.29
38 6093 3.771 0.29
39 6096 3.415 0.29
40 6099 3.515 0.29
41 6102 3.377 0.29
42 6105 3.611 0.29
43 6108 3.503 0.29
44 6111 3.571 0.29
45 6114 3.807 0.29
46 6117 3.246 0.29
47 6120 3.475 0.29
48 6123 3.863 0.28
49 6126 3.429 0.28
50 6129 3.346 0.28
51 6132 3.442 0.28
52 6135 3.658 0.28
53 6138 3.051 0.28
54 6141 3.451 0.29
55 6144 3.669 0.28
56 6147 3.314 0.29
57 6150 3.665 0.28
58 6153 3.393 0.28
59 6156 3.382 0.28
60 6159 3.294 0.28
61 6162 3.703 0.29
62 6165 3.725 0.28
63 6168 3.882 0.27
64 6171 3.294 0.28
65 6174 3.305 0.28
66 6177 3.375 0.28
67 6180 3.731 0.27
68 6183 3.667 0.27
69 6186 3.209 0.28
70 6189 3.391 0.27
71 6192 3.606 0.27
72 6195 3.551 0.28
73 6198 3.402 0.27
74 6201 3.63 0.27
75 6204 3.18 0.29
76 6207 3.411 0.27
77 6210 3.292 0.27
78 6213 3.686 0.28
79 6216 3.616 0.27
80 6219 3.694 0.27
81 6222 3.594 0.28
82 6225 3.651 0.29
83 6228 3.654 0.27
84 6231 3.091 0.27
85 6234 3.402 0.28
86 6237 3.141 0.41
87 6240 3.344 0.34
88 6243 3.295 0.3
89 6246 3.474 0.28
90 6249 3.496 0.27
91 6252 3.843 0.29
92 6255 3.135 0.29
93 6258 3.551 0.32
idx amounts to -2.3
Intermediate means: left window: 3.19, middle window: 3.53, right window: 3.49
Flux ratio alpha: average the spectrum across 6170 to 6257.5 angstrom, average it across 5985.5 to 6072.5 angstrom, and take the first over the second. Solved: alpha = 1.09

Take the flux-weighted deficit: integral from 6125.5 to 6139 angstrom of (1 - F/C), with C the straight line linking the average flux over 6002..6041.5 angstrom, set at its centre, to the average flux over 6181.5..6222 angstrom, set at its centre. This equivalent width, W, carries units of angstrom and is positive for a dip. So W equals 0.0 angstrom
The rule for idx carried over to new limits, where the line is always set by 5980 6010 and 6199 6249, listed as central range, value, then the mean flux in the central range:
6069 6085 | -1.04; 3.36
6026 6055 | -2.21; 3.31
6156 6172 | -1.17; 3.57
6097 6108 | -1.01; 3.5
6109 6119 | -0.96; 3.54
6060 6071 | -0.19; 3.18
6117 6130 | -1.03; 3.5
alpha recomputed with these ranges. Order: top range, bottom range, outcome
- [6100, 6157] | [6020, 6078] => 1.06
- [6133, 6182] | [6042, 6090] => 1.07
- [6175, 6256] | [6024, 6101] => 1.04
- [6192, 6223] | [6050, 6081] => 1.07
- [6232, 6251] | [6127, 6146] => 0.98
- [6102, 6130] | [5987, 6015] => 1.19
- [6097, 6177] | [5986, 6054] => 1.11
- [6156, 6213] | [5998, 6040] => 1.08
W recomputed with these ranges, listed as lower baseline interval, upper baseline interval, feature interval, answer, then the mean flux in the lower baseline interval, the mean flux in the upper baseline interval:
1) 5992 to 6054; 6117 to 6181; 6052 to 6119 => -1.56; 3.17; 3.49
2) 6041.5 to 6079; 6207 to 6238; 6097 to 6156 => -2.47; 3.26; 3.48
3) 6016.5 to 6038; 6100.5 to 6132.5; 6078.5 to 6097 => 0.07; 3.34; 3.52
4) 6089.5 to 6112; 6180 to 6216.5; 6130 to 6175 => 0.42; 3.56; 3.48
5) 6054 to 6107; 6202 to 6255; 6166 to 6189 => -0.44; 3.38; 3.45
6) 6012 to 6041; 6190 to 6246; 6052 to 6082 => 0.79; 3.34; 3.46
